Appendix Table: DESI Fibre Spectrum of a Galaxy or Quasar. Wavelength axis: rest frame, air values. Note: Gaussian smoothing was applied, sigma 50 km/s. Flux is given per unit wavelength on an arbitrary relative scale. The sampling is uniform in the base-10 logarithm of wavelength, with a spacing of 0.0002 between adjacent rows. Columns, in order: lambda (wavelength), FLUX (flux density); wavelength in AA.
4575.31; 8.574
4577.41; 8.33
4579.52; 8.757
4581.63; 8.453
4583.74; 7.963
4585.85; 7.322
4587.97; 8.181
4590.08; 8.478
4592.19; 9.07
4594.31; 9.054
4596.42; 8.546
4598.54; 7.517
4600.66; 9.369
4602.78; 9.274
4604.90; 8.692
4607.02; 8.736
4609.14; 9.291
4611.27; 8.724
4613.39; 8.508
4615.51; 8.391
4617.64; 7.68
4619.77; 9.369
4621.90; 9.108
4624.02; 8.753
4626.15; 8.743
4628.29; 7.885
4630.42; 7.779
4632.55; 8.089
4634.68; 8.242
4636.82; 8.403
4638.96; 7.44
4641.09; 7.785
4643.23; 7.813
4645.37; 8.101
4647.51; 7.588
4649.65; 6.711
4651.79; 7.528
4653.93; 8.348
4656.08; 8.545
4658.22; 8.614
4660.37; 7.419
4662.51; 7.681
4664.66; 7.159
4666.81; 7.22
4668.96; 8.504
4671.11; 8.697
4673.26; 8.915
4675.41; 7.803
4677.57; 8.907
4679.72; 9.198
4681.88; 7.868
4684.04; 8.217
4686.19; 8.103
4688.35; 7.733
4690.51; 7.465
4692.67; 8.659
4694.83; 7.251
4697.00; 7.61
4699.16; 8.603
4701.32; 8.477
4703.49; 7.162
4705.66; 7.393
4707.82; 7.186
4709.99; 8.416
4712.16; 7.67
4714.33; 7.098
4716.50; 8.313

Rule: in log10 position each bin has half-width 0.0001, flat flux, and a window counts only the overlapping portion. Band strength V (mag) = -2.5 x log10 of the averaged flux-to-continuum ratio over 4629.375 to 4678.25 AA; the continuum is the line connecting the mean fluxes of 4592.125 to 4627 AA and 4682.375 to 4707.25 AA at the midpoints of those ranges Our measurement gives 0.04 mag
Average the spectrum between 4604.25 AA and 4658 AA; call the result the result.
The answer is 8.25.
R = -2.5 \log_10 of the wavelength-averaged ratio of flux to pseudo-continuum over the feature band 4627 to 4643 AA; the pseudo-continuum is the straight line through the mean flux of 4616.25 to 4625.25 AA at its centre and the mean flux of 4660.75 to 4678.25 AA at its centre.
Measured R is 0.08 mag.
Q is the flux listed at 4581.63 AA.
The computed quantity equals 8.453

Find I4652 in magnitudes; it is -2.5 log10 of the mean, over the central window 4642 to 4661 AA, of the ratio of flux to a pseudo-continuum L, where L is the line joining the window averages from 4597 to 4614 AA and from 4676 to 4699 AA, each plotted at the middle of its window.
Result 0.07 mag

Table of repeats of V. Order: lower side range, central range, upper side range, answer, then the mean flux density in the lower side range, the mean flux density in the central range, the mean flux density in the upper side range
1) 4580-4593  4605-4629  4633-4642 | -0.07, 8.25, 8.66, 7.98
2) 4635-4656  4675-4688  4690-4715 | -0.08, 7.8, 8.34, 7.77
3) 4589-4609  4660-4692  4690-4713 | 0.00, 8.78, 8.08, 7.82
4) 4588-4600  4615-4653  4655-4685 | 0.04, 8.53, 8.07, 8.19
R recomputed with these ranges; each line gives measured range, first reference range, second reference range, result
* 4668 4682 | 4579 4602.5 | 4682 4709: -0.086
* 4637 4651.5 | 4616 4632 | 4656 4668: 0.061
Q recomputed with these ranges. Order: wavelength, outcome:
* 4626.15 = 8.743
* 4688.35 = 7.733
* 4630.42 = 7.779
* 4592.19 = 9.07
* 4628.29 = 7.885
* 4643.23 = 7.813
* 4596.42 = 8.546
